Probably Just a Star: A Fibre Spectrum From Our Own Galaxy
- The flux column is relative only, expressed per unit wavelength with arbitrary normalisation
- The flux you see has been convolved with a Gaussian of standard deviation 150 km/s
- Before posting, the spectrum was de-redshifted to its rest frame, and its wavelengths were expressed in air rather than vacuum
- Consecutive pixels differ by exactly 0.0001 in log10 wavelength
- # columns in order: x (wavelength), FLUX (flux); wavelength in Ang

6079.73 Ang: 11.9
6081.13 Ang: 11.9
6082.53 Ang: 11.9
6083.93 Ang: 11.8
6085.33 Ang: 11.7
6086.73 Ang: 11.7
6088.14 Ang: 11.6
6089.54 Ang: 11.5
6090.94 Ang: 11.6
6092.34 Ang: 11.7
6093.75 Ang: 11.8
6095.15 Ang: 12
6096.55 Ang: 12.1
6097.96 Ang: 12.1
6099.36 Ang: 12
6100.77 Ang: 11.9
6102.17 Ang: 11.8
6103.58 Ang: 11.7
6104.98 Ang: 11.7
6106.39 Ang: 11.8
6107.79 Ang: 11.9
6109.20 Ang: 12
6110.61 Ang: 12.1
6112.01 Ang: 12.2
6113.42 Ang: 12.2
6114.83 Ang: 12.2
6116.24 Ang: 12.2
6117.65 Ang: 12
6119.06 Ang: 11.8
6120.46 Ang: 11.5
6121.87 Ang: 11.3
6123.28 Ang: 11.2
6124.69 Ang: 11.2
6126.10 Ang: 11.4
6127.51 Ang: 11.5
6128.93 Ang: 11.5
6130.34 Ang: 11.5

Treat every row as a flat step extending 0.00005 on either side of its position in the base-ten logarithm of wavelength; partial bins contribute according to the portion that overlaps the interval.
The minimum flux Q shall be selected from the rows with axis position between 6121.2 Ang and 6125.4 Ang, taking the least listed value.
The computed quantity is 11.2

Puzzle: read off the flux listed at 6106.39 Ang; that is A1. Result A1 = 11.8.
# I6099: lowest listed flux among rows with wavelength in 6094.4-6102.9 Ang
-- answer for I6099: 11.8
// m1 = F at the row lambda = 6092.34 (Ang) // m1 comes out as 11.7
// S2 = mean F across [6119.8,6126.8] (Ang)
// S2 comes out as 11.3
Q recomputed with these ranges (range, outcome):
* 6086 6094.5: 11.5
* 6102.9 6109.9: 11.7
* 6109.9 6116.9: 12.1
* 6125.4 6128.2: 11.4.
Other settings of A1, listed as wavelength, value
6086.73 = 11.7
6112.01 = 12.2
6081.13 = 11.9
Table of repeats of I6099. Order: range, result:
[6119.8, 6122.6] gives 11.3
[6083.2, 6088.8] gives 11.6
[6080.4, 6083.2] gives 11.9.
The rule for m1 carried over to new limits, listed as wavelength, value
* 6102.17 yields 11.8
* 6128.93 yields 11.5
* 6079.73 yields 11.9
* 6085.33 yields 11.7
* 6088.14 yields 11.6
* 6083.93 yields 11.8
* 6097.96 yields 12.1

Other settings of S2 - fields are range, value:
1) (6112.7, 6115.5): 12.2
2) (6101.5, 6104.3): 11.8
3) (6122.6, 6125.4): 11.2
